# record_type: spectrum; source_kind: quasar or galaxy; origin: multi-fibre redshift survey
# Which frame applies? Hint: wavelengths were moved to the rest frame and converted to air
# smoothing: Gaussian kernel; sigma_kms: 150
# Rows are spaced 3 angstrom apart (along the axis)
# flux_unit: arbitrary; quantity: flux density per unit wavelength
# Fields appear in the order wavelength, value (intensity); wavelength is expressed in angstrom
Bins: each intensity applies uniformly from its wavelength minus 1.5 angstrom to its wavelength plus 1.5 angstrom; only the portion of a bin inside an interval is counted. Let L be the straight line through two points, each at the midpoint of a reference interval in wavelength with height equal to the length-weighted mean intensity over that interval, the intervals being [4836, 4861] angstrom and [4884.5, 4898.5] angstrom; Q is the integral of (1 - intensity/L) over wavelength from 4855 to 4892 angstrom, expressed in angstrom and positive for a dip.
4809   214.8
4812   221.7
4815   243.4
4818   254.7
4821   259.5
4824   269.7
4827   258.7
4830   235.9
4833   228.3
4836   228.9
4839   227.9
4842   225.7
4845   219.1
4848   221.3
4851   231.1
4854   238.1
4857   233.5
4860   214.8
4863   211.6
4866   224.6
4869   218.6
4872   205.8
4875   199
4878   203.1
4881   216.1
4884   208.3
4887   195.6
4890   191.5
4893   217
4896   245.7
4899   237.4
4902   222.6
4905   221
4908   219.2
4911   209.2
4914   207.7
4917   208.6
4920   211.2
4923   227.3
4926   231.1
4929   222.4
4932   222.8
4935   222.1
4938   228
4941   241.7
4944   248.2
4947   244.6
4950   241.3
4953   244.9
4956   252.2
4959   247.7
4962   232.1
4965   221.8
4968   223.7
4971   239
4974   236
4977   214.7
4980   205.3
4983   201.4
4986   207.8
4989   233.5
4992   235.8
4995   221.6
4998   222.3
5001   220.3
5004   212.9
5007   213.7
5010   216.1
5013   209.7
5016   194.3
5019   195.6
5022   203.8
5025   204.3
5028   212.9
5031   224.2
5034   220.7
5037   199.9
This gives 1.5 angstrom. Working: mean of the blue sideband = 227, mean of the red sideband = 214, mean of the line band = 211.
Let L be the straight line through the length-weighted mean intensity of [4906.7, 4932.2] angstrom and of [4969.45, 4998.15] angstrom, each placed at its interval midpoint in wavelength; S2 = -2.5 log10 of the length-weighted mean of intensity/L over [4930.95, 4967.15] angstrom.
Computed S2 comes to -0.08 mag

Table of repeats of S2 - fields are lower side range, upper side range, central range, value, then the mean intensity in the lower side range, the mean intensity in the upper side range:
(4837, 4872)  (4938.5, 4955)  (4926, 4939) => 0.07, 223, 243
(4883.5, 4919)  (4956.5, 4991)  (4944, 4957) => -0.11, 215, 225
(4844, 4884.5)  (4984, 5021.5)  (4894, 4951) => -0.05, 218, 215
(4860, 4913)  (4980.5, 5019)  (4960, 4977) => -0.07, 214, 215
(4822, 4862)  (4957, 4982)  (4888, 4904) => 0.04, 233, 228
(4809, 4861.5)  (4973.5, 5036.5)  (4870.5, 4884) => 0.12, 235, 214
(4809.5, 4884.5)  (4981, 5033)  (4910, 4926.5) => 0.03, 228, 214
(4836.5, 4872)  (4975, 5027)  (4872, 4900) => 0.05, 224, 213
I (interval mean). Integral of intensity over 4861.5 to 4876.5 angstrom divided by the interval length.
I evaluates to 212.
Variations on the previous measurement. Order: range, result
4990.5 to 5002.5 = 225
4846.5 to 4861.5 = 228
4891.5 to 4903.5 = 231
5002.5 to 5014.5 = 213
